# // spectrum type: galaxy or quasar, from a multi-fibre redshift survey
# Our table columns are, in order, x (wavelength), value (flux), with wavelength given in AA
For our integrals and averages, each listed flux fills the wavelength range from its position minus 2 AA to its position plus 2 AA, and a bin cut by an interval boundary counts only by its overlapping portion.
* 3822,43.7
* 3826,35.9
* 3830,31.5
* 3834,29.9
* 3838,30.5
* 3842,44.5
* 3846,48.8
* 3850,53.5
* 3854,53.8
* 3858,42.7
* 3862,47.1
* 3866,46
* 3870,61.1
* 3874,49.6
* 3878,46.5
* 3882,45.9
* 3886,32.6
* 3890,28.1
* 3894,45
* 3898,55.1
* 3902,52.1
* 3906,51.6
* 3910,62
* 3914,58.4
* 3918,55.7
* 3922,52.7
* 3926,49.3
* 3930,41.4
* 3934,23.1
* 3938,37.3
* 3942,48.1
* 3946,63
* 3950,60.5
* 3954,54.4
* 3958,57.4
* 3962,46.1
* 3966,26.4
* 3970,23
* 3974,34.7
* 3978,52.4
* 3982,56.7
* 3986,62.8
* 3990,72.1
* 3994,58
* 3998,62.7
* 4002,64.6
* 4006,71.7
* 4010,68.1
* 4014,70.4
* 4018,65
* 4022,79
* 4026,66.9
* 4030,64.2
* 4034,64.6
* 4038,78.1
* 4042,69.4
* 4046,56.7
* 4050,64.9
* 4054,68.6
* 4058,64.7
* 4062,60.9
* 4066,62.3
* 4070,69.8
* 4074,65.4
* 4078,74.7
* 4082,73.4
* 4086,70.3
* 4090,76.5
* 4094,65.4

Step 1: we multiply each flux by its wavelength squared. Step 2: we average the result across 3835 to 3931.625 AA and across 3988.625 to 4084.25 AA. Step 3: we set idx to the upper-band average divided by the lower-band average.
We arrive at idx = 1.52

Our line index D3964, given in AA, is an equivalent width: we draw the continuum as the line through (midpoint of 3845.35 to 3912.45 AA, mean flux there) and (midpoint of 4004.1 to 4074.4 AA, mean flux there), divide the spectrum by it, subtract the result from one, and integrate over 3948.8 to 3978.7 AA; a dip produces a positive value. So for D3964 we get 7.5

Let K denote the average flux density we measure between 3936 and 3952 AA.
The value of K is 52.2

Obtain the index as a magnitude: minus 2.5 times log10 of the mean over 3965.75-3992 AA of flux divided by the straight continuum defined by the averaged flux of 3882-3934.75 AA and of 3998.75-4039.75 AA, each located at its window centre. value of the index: 0.265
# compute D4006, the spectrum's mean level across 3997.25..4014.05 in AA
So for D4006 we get 67.5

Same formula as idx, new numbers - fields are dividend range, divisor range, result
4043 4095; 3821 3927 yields 1.60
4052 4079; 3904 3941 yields 1.49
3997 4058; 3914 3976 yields 1.56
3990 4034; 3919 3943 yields 1.66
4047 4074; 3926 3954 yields 1.48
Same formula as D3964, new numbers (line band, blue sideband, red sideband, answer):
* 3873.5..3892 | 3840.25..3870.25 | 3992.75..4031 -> 4.37 AA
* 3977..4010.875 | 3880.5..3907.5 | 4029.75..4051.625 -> -2.24 AA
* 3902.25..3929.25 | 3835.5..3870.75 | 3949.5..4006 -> -2.36 AA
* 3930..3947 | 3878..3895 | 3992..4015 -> 3.12 AA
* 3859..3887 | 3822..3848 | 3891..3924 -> -1.10 AA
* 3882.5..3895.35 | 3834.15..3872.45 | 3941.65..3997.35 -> 3.25 AA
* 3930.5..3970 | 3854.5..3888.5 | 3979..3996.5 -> 8.31 AA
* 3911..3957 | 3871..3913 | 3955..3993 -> -1.87 AA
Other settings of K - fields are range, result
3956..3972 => 38.2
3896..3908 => 52.9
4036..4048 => 68.1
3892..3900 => 50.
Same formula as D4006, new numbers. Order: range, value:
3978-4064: 65.9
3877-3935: 47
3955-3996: 49.1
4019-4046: 69.2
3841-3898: 46.4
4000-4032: 68.7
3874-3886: 44.5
